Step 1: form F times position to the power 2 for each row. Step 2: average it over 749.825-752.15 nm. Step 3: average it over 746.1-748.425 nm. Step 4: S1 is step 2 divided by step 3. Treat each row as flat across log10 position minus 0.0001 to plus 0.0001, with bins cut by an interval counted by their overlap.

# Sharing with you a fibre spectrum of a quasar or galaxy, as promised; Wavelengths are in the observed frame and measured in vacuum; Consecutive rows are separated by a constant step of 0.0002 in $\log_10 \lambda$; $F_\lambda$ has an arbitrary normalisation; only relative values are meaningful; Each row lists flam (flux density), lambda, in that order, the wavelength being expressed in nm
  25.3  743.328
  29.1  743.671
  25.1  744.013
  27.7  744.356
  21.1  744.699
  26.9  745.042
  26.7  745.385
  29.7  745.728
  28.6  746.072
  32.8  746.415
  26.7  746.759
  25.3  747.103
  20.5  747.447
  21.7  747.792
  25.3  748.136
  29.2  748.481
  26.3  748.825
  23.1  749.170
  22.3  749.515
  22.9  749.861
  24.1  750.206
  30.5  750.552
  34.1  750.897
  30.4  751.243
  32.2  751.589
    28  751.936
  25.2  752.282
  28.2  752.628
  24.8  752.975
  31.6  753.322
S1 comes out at 1.14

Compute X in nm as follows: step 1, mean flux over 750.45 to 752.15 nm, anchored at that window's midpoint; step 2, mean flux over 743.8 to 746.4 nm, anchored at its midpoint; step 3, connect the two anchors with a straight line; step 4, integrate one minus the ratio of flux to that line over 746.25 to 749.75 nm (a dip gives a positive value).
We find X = 0.427 nm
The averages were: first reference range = 27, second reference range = 30.9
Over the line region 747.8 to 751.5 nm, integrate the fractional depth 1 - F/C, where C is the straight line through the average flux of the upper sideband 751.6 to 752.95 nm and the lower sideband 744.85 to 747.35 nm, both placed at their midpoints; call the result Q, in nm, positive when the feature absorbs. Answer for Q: 0.12 nm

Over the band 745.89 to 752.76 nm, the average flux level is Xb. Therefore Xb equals 26.9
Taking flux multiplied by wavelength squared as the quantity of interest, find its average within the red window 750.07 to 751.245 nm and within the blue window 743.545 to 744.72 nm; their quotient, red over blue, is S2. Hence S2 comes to 1.2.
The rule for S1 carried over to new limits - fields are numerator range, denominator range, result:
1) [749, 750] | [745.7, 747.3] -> 0.81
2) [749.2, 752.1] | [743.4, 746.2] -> 1.06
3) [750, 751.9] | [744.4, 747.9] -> 1.16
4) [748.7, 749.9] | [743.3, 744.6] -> 0.90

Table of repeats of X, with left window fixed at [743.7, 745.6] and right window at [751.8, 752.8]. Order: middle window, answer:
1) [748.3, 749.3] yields 0.01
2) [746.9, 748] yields 0.15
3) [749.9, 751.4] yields -0.13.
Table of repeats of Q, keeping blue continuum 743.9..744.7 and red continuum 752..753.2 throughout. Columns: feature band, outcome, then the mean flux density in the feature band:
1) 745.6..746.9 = -0.198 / 29.5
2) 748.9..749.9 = 0.113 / 23.1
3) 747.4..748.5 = 0.083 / 23.9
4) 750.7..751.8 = -0.240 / 32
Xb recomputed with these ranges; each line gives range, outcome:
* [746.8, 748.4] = 23.8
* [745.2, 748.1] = 26.4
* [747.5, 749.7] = 24.4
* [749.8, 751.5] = 29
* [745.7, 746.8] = 29.7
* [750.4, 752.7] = 29.9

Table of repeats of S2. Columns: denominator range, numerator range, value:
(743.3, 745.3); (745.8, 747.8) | 1.03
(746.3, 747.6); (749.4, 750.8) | 0.99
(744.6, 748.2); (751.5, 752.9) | 1.09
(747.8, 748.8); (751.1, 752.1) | 1.16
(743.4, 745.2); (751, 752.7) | 1.14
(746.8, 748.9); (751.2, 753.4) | 1.16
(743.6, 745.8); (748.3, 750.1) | 0.95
